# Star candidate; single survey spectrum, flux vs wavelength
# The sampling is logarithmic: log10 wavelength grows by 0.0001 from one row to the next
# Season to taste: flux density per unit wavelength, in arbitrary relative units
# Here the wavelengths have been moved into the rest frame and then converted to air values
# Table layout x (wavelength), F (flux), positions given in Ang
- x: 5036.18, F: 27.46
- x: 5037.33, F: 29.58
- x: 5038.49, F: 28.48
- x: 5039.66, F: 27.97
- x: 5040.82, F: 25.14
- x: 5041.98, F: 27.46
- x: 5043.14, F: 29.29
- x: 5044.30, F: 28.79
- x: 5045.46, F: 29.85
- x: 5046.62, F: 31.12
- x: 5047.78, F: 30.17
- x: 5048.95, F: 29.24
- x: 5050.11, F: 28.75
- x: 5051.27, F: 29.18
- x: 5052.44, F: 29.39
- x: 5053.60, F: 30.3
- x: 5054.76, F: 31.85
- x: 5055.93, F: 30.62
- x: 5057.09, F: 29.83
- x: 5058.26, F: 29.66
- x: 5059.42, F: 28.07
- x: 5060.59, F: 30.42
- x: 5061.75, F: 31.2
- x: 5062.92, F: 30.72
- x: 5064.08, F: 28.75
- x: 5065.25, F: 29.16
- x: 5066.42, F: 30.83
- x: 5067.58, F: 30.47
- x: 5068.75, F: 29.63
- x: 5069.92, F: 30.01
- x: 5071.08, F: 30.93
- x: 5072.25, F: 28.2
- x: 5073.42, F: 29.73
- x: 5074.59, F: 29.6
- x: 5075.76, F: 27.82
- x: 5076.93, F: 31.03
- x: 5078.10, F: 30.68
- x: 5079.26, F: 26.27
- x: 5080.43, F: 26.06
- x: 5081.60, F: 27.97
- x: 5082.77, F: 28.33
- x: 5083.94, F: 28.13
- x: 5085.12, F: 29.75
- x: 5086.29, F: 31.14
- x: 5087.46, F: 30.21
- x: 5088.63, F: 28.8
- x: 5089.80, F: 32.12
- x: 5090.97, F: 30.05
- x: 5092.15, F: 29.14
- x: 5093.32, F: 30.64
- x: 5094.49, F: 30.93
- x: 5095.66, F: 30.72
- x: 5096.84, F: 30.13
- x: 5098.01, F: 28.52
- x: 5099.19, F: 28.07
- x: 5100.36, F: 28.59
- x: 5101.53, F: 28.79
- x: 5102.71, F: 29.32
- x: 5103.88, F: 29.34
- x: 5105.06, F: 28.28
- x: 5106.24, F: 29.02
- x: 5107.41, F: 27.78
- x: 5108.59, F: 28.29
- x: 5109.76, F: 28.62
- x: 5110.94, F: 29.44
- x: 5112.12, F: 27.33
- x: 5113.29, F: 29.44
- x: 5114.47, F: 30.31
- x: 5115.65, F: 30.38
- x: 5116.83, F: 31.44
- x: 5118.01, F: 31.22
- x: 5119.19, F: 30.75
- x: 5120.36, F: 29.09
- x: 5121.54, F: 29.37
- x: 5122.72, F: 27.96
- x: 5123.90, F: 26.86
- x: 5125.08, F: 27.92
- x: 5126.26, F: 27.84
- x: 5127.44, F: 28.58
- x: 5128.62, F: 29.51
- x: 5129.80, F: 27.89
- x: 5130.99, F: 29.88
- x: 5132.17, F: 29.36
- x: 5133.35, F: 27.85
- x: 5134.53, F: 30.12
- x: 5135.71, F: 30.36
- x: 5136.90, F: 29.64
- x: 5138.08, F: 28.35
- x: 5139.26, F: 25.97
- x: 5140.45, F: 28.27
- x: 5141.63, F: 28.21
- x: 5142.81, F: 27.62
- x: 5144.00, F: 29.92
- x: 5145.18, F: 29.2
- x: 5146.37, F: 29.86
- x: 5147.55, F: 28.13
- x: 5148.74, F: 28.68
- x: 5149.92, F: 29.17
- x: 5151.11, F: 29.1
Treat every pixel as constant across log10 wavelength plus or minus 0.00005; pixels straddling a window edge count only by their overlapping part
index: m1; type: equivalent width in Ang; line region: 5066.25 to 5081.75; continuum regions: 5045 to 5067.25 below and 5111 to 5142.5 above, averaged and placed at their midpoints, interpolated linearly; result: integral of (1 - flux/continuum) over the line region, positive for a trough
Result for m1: 0.3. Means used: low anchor 30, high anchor 29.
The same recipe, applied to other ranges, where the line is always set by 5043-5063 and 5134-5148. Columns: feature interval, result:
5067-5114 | 0.33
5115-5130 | -0.07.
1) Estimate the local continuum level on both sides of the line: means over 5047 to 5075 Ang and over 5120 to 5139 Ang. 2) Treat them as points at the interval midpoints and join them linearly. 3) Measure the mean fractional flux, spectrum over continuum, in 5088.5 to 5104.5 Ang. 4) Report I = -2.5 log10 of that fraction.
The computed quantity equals -0.01 mag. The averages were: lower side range 29.9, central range 29.7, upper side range 28.7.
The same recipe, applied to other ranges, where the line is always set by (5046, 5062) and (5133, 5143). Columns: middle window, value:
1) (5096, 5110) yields 0.01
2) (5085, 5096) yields -0.04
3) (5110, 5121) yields -0.04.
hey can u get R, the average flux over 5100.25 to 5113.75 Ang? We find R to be 28.7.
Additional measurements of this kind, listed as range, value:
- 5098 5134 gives 28.9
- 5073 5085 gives 28.6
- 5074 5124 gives 29.3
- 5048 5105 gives 29.6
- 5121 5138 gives 28.8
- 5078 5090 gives 28.9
